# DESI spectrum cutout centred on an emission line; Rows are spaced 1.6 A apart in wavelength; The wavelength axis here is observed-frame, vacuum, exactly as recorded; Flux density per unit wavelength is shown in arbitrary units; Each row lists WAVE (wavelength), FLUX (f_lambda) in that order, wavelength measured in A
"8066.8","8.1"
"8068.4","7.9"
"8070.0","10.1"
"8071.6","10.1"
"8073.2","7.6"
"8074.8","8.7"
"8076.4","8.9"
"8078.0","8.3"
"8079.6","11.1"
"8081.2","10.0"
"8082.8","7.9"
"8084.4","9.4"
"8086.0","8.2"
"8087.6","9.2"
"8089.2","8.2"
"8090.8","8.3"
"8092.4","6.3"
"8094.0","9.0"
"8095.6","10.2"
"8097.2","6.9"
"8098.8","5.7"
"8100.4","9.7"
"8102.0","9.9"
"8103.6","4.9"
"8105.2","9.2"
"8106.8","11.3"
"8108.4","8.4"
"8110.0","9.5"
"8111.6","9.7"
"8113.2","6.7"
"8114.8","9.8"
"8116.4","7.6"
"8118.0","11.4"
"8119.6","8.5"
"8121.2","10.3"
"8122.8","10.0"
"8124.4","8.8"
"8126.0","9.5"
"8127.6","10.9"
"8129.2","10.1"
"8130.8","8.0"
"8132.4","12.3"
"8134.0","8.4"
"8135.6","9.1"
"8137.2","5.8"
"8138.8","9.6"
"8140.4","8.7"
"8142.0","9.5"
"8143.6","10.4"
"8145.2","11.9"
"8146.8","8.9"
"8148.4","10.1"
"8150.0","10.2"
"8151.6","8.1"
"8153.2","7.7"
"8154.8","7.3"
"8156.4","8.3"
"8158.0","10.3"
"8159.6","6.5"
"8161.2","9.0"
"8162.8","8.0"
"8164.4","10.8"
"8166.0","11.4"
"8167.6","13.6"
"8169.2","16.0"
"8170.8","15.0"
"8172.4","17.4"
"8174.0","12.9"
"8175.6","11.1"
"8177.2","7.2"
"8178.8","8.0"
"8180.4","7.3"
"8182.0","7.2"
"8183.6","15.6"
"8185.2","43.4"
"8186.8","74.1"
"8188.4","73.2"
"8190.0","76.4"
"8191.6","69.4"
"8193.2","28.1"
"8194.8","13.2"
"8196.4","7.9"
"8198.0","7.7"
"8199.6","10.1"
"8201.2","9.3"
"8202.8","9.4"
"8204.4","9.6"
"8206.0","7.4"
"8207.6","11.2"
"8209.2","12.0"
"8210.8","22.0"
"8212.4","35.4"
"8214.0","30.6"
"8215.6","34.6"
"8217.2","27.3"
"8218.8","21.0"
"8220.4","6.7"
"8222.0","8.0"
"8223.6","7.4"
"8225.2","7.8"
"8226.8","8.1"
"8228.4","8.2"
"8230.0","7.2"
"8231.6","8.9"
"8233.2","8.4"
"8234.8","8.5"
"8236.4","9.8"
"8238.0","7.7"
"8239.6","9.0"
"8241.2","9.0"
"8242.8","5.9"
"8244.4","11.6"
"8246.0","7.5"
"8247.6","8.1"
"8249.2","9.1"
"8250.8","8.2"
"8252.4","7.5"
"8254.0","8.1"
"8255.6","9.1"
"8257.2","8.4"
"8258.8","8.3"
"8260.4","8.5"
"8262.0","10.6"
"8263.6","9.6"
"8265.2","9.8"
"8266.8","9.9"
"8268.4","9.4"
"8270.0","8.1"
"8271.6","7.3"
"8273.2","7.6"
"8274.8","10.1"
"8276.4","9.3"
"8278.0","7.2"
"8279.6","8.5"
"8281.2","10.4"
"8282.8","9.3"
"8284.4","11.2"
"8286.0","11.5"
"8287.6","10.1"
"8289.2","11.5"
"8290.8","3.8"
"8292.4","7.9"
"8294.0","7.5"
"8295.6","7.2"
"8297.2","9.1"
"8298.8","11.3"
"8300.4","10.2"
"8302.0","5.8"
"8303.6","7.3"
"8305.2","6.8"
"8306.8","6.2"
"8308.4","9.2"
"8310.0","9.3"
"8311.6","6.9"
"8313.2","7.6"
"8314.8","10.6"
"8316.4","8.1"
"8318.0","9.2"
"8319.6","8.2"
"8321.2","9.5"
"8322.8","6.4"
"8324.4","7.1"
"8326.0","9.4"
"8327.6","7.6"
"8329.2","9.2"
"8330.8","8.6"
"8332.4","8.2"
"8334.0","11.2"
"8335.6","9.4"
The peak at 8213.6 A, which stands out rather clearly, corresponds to [N II]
